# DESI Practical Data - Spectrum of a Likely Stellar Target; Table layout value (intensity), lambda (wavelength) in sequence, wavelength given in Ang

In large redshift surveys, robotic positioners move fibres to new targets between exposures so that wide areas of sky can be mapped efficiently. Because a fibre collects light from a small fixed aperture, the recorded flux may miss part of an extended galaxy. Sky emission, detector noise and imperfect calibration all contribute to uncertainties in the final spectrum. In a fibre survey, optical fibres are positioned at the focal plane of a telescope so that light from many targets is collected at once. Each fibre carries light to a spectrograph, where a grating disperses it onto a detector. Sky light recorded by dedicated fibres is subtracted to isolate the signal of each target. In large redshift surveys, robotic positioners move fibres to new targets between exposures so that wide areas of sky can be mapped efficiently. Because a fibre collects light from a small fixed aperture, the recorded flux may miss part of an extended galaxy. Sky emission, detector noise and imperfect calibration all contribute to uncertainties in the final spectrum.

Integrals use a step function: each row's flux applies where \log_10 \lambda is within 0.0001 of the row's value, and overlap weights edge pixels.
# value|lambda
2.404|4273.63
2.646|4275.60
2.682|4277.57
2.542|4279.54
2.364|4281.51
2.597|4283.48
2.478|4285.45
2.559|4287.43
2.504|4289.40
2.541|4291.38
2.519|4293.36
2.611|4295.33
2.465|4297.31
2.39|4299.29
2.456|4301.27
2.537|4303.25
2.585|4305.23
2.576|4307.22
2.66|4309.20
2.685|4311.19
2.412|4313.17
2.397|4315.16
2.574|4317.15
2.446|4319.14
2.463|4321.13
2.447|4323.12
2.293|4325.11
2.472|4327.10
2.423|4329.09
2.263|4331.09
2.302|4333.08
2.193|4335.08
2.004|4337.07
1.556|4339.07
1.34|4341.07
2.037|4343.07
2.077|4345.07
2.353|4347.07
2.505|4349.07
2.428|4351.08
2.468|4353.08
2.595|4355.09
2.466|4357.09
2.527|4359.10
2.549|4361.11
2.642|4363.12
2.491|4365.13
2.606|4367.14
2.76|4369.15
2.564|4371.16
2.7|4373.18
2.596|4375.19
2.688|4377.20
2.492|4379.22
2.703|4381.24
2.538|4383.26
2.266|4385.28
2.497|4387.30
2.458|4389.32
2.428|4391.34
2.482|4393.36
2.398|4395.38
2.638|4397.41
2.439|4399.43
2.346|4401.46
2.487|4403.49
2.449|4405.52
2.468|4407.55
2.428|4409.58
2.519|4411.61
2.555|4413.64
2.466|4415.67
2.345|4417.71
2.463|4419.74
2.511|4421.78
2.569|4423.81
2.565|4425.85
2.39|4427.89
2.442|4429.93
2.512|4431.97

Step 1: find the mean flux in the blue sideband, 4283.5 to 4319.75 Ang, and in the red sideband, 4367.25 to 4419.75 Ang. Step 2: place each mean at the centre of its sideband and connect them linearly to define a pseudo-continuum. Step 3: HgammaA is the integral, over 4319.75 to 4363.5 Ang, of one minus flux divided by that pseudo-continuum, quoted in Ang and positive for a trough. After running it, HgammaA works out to 4.0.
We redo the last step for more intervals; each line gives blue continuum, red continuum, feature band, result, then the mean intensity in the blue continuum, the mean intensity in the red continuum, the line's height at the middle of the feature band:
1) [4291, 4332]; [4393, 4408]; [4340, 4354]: 1.7 Ang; 2.49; 2.46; 2.48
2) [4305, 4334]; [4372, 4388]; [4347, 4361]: 0.2 Ang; 2.46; 2.56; 2.52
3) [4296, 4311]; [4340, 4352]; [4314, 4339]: -0.2 Ang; 2.53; 2.12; 2.31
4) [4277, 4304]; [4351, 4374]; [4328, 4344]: 3.3 Ang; 2.52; 2.57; 2.55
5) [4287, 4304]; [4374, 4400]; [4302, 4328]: 0.1 Ang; 2.51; 2.51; 2.51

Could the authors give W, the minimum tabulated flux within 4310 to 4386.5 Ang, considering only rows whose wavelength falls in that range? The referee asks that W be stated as 1.34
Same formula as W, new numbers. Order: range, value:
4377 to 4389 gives 2.266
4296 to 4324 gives 2.39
